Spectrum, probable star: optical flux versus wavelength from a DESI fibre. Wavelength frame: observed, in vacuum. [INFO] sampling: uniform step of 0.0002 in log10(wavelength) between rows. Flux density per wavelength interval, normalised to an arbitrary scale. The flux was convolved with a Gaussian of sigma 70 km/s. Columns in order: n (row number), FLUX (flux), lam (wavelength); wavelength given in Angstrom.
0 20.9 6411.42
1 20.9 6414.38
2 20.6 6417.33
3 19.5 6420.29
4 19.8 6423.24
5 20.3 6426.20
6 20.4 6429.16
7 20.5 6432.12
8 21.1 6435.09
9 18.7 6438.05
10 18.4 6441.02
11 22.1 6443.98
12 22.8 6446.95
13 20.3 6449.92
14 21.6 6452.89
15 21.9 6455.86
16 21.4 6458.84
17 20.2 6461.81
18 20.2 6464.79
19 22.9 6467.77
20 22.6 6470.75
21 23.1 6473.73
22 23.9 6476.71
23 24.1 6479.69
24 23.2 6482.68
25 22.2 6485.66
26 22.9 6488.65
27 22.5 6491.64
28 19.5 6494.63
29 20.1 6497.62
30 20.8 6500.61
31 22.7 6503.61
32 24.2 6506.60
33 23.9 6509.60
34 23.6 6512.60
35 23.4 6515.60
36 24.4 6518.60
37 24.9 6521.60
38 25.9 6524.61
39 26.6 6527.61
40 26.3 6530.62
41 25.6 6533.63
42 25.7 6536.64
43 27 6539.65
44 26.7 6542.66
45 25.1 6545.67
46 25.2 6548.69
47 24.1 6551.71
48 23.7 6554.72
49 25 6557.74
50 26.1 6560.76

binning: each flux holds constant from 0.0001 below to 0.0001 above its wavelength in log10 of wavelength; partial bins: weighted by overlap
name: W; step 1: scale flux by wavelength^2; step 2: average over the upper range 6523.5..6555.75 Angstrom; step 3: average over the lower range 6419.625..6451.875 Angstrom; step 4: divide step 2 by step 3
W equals 1.3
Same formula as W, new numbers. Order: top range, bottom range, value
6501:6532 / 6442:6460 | 1.16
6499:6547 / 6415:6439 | 1.27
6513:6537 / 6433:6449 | 1.26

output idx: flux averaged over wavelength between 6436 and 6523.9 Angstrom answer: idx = 22.2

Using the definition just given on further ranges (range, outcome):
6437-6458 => 20.9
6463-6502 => 22.1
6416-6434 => 20.2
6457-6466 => 20.7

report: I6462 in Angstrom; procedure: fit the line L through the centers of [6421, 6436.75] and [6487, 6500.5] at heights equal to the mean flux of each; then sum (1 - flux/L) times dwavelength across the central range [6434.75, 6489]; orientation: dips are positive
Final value -2.5 Angstrom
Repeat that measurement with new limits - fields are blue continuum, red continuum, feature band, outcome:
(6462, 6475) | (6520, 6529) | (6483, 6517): 2.5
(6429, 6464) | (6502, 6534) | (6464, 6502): 0.9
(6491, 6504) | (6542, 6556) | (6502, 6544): -4.0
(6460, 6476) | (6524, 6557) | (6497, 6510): 0.7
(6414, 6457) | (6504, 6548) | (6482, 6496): 0.8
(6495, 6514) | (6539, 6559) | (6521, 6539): -1.5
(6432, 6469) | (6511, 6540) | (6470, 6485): -0.6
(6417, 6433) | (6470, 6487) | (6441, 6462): 0.3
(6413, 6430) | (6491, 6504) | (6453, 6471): -0.8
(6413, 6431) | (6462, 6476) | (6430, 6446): 0.5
